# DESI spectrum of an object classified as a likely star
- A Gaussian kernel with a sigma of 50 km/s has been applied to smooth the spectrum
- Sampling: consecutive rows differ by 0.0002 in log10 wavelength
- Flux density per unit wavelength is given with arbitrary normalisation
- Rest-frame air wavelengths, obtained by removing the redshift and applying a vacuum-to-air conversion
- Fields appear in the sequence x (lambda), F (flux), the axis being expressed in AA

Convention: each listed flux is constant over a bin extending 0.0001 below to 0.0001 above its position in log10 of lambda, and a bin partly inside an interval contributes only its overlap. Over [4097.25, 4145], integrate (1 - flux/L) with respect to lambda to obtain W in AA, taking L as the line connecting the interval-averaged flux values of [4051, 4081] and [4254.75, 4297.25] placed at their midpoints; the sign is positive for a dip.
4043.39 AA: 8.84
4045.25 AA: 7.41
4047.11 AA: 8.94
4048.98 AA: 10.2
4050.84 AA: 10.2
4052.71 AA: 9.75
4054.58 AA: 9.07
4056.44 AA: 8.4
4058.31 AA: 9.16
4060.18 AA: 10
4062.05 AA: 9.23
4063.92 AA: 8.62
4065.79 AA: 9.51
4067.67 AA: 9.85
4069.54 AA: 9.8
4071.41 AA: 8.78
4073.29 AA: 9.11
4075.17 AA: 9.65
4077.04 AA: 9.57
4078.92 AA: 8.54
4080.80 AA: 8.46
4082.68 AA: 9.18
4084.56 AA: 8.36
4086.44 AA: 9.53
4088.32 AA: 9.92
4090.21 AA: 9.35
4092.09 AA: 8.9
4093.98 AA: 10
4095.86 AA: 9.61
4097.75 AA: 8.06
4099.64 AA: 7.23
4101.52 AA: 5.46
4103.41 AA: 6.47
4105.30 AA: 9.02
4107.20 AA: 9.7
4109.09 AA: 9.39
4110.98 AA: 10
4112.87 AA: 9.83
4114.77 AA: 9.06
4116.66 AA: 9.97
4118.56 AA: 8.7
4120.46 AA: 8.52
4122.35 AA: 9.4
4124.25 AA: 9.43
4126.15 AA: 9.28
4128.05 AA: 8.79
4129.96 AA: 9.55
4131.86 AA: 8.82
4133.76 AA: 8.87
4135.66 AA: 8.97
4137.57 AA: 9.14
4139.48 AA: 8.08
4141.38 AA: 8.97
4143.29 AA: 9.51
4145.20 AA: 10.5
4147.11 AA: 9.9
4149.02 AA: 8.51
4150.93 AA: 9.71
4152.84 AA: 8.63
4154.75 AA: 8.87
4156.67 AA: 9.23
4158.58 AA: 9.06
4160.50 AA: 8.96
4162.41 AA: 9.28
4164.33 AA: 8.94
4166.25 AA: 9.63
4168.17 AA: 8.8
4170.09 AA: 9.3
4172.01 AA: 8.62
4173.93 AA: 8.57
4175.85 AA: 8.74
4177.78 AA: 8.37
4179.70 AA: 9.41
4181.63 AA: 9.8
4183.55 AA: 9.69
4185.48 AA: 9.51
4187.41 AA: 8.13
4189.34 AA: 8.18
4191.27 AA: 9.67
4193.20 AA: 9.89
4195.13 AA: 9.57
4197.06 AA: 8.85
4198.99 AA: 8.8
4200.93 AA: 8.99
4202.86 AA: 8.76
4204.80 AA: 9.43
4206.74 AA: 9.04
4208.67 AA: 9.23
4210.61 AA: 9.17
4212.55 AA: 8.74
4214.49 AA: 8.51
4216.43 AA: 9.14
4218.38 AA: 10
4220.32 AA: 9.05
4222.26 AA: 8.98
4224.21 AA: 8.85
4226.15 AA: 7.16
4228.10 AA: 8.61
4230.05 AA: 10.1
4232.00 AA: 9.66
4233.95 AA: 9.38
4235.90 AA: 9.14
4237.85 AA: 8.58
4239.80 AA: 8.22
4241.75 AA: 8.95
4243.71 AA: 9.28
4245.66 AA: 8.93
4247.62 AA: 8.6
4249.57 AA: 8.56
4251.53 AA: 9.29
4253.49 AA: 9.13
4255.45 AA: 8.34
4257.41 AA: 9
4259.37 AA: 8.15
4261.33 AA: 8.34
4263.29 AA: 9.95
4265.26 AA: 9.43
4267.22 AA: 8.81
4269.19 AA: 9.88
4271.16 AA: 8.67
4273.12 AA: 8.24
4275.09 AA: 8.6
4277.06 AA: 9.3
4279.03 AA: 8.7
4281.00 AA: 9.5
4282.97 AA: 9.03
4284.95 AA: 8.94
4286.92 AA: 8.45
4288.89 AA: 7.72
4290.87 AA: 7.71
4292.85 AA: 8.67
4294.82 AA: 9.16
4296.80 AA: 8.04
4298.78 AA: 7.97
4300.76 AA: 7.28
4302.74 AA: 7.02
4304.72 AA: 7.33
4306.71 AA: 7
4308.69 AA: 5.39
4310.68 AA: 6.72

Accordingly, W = 1.5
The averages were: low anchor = 9.26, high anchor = 8.77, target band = 8.84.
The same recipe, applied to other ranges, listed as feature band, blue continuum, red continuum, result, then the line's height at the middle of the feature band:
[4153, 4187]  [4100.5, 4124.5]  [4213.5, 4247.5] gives -0.7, 8.89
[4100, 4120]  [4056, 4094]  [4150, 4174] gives 1.0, 9.16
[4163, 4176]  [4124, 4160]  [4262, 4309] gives 0.0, 9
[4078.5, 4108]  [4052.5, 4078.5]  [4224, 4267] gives 2.0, 9.23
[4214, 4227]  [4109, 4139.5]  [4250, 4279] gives 0.2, 9.01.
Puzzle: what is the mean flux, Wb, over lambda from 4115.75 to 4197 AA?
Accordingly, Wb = 9.13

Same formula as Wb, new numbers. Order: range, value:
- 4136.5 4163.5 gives 9.16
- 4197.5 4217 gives 8.98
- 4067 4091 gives 9.23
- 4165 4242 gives 9.03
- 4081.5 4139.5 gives 8.93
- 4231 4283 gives 8.95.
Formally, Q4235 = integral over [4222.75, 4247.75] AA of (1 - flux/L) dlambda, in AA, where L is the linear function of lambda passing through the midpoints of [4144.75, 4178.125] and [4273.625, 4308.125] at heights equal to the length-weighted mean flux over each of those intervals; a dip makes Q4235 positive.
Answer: -0.88 AA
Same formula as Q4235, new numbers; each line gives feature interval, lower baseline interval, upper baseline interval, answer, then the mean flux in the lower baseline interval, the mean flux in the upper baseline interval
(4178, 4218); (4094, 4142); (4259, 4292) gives -1.4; 8.84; 8.8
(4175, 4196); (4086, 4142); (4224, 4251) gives -0.7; 8.93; 8.87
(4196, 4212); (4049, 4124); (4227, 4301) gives -0.2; 9.08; 8.81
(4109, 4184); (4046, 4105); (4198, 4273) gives -1.6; 8.99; 8.96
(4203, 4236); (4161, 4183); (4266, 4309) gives -1.2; 9.05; 8.3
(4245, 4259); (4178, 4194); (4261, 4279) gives 0.4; 9.24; 9.03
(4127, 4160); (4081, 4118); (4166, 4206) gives -0.5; 8.89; 9.07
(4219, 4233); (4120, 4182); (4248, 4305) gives -0.2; 9.09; 8.61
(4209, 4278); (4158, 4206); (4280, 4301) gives -1.7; 9.08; 8.45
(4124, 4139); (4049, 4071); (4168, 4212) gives 0.3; 9.44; 9.07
